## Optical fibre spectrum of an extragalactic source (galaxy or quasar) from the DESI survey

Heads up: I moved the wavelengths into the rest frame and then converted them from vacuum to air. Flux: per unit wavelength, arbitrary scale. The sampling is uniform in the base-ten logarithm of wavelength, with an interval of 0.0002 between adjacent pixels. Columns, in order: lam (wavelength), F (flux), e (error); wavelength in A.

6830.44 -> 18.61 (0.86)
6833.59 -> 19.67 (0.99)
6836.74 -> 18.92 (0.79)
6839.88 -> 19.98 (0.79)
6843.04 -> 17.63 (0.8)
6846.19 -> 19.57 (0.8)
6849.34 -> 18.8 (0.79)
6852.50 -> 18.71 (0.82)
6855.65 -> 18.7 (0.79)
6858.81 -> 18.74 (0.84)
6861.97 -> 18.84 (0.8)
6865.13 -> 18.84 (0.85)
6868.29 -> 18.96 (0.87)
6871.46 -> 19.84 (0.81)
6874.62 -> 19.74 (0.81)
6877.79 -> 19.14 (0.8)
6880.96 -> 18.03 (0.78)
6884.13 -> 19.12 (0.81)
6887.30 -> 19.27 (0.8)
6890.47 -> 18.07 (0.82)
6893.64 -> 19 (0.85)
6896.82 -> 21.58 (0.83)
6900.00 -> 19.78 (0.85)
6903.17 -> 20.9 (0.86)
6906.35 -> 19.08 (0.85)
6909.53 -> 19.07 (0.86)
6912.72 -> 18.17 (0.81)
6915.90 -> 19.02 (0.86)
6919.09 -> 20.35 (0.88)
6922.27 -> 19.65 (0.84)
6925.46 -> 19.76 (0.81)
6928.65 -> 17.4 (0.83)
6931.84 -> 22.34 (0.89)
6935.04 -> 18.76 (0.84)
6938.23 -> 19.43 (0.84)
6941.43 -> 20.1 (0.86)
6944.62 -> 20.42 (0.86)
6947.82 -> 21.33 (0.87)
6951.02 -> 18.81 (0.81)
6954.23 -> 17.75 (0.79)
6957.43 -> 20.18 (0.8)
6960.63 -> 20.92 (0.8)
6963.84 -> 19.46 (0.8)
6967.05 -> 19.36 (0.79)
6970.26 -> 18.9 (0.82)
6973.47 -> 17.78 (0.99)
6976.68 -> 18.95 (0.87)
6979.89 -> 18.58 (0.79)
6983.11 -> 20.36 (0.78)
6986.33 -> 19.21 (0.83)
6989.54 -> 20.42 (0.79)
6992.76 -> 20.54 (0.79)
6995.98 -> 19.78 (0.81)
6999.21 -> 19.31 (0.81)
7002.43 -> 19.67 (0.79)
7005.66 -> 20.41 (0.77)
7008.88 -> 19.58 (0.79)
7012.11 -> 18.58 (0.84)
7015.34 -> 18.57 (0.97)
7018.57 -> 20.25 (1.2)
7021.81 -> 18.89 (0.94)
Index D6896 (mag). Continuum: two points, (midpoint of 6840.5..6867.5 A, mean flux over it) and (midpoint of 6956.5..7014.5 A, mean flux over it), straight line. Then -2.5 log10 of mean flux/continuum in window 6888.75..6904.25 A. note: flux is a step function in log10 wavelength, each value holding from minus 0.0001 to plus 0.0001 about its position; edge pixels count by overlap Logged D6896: -0.05 mag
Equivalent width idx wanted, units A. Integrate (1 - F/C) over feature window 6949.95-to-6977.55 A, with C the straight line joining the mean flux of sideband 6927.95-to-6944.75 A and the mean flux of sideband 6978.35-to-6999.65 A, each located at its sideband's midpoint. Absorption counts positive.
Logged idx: 0.9 A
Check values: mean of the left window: 19.8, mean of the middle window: 19.1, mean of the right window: 19.8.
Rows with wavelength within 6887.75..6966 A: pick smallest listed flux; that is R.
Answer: 17.4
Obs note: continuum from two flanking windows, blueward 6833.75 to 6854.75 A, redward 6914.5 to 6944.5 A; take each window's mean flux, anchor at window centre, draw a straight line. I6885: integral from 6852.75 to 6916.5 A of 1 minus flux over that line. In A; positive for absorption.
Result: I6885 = 0.4 A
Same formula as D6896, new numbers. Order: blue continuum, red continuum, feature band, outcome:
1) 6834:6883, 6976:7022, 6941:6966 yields -0.03 mag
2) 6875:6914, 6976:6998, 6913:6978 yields 0.00 mag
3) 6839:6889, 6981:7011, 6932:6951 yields -0.03 mag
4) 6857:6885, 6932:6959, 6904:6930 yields 0.02 mag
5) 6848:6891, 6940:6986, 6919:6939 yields -0.02 mag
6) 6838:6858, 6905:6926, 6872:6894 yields 0.01 mag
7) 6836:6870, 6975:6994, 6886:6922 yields -0.02 mag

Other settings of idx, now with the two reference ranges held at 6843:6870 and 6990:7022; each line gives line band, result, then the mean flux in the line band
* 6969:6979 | 0.5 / 18.5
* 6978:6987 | 0.0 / 19.4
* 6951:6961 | 0.0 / 19.3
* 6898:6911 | -0.5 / 19.8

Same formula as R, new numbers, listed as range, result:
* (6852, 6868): 18.7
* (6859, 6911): 18.03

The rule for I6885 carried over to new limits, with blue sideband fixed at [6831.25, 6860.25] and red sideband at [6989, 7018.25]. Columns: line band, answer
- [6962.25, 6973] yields 0.2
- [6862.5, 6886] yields 0.0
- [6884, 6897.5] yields -0.1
